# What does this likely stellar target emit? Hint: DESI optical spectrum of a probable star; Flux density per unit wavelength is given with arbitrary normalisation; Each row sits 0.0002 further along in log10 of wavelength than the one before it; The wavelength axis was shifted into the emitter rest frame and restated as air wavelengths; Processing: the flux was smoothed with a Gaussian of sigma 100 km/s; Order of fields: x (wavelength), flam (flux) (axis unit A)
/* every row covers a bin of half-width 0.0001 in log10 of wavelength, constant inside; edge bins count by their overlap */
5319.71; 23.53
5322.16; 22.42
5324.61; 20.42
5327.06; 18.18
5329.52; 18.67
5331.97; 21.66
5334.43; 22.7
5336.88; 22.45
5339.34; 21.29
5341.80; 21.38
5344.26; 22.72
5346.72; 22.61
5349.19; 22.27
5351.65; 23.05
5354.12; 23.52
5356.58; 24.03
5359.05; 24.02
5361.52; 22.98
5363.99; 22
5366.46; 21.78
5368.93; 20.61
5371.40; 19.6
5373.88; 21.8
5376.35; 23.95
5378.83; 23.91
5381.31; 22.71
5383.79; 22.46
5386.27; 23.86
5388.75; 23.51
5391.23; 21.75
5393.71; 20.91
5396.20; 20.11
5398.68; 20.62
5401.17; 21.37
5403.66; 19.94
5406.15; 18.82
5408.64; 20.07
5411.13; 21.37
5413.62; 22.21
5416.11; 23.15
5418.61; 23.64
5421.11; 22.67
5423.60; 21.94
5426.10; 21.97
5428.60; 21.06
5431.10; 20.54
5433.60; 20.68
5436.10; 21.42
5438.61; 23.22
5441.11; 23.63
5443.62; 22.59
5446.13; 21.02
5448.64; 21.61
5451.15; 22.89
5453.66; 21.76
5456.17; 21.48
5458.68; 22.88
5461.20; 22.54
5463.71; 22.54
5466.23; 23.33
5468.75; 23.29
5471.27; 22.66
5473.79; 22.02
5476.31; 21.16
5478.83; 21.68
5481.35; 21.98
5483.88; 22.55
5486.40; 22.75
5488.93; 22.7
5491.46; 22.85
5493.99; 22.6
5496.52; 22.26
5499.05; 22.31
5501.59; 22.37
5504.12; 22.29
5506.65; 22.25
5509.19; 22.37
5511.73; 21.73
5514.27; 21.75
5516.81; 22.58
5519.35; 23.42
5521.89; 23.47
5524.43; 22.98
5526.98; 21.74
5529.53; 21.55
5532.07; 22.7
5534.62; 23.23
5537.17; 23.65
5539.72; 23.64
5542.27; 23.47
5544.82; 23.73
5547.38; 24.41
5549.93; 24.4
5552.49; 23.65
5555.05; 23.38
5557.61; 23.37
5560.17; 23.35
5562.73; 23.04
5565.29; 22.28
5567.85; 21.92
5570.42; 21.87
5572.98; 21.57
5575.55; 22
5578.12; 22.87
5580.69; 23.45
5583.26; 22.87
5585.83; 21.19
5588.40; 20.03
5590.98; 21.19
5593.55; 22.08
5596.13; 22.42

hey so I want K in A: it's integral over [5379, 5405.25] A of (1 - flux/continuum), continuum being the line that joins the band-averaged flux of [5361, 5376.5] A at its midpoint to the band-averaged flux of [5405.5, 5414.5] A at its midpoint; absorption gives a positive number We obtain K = -0.8 A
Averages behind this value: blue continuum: 21.6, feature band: 21.8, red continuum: 20.7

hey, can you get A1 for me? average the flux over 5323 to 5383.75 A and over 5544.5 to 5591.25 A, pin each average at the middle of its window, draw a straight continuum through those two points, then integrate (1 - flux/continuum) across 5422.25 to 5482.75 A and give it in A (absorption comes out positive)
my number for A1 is 0.7 A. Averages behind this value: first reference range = 22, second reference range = 22.7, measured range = 22.1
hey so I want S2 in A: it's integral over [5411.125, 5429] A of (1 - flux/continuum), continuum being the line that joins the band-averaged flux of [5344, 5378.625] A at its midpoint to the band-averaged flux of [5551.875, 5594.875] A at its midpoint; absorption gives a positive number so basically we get 0.1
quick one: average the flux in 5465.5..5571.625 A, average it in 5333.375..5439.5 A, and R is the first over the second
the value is 1.0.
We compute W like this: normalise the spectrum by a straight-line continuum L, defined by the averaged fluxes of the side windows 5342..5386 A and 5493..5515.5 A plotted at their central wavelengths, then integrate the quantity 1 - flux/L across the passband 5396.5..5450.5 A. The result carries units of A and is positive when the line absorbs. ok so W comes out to 2.0 A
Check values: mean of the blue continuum 22.6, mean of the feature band 21.6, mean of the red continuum 22.2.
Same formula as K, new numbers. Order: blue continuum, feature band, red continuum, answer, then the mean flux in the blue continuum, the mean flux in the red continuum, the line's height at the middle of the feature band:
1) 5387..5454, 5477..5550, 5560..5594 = -2.61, 21.7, 22.1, 21.9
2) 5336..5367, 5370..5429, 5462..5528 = 1.99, 22.6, 22.5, 22.6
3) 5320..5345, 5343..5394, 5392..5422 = -3.27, 21.3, 21.2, 21.2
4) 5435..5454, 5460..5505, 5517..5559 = 0.50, 22.3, 23.3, 22.7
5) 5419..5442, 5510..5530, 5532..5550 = 0.78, 21.9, 23.7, 23.3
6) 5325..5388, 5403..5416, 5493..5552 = 0.95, 22.2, 22.8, 22.4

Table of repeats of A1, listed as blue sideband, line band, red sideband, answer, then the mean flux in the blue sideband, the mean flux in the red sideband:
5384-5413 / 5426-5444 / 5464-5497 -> -0.1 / 21.2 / 22.5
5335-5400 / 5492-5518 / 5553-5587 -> 0.3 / 22.3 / 22.6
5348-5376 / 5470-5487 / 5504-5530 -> 0.2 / 22.4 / 22.4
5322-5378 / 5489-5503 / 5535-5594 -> 0.0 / 21.9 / 22.8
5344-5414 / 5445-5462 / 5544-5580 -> 0.3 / 22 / 23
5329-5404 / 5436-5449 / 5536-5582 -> 0.1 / 22.1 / 23.1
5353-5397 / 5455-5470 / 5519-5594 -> -0.1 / 22.4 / 22.7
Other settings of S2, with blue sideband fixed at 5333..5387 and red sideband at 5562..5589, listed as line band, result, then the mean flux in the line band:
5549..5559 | -0.67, 23.7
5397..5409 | 1.21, 20.2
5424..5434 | 0.55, 21.2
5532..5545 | -0.73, 23.4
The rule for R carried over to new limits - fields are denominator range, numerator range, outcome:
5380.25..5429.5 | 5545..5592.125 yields 1.04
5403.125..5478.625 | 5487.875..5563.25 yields 1.04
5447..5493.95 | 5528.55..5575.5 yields 1.03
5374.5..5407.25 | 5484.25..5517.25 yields 1.02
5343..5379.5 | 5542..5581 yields 1.02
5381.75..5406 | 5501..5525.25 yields 1.05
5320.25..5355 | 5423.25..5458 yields 1.01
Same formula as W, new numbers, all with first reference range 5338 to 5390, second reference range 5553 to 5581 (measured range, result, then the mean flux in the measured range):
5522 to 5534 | 0.11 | 22.4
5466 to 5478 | 0.12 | 22.4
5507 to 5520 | 0.18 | 22.3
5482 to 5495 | -0.02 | 22.7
